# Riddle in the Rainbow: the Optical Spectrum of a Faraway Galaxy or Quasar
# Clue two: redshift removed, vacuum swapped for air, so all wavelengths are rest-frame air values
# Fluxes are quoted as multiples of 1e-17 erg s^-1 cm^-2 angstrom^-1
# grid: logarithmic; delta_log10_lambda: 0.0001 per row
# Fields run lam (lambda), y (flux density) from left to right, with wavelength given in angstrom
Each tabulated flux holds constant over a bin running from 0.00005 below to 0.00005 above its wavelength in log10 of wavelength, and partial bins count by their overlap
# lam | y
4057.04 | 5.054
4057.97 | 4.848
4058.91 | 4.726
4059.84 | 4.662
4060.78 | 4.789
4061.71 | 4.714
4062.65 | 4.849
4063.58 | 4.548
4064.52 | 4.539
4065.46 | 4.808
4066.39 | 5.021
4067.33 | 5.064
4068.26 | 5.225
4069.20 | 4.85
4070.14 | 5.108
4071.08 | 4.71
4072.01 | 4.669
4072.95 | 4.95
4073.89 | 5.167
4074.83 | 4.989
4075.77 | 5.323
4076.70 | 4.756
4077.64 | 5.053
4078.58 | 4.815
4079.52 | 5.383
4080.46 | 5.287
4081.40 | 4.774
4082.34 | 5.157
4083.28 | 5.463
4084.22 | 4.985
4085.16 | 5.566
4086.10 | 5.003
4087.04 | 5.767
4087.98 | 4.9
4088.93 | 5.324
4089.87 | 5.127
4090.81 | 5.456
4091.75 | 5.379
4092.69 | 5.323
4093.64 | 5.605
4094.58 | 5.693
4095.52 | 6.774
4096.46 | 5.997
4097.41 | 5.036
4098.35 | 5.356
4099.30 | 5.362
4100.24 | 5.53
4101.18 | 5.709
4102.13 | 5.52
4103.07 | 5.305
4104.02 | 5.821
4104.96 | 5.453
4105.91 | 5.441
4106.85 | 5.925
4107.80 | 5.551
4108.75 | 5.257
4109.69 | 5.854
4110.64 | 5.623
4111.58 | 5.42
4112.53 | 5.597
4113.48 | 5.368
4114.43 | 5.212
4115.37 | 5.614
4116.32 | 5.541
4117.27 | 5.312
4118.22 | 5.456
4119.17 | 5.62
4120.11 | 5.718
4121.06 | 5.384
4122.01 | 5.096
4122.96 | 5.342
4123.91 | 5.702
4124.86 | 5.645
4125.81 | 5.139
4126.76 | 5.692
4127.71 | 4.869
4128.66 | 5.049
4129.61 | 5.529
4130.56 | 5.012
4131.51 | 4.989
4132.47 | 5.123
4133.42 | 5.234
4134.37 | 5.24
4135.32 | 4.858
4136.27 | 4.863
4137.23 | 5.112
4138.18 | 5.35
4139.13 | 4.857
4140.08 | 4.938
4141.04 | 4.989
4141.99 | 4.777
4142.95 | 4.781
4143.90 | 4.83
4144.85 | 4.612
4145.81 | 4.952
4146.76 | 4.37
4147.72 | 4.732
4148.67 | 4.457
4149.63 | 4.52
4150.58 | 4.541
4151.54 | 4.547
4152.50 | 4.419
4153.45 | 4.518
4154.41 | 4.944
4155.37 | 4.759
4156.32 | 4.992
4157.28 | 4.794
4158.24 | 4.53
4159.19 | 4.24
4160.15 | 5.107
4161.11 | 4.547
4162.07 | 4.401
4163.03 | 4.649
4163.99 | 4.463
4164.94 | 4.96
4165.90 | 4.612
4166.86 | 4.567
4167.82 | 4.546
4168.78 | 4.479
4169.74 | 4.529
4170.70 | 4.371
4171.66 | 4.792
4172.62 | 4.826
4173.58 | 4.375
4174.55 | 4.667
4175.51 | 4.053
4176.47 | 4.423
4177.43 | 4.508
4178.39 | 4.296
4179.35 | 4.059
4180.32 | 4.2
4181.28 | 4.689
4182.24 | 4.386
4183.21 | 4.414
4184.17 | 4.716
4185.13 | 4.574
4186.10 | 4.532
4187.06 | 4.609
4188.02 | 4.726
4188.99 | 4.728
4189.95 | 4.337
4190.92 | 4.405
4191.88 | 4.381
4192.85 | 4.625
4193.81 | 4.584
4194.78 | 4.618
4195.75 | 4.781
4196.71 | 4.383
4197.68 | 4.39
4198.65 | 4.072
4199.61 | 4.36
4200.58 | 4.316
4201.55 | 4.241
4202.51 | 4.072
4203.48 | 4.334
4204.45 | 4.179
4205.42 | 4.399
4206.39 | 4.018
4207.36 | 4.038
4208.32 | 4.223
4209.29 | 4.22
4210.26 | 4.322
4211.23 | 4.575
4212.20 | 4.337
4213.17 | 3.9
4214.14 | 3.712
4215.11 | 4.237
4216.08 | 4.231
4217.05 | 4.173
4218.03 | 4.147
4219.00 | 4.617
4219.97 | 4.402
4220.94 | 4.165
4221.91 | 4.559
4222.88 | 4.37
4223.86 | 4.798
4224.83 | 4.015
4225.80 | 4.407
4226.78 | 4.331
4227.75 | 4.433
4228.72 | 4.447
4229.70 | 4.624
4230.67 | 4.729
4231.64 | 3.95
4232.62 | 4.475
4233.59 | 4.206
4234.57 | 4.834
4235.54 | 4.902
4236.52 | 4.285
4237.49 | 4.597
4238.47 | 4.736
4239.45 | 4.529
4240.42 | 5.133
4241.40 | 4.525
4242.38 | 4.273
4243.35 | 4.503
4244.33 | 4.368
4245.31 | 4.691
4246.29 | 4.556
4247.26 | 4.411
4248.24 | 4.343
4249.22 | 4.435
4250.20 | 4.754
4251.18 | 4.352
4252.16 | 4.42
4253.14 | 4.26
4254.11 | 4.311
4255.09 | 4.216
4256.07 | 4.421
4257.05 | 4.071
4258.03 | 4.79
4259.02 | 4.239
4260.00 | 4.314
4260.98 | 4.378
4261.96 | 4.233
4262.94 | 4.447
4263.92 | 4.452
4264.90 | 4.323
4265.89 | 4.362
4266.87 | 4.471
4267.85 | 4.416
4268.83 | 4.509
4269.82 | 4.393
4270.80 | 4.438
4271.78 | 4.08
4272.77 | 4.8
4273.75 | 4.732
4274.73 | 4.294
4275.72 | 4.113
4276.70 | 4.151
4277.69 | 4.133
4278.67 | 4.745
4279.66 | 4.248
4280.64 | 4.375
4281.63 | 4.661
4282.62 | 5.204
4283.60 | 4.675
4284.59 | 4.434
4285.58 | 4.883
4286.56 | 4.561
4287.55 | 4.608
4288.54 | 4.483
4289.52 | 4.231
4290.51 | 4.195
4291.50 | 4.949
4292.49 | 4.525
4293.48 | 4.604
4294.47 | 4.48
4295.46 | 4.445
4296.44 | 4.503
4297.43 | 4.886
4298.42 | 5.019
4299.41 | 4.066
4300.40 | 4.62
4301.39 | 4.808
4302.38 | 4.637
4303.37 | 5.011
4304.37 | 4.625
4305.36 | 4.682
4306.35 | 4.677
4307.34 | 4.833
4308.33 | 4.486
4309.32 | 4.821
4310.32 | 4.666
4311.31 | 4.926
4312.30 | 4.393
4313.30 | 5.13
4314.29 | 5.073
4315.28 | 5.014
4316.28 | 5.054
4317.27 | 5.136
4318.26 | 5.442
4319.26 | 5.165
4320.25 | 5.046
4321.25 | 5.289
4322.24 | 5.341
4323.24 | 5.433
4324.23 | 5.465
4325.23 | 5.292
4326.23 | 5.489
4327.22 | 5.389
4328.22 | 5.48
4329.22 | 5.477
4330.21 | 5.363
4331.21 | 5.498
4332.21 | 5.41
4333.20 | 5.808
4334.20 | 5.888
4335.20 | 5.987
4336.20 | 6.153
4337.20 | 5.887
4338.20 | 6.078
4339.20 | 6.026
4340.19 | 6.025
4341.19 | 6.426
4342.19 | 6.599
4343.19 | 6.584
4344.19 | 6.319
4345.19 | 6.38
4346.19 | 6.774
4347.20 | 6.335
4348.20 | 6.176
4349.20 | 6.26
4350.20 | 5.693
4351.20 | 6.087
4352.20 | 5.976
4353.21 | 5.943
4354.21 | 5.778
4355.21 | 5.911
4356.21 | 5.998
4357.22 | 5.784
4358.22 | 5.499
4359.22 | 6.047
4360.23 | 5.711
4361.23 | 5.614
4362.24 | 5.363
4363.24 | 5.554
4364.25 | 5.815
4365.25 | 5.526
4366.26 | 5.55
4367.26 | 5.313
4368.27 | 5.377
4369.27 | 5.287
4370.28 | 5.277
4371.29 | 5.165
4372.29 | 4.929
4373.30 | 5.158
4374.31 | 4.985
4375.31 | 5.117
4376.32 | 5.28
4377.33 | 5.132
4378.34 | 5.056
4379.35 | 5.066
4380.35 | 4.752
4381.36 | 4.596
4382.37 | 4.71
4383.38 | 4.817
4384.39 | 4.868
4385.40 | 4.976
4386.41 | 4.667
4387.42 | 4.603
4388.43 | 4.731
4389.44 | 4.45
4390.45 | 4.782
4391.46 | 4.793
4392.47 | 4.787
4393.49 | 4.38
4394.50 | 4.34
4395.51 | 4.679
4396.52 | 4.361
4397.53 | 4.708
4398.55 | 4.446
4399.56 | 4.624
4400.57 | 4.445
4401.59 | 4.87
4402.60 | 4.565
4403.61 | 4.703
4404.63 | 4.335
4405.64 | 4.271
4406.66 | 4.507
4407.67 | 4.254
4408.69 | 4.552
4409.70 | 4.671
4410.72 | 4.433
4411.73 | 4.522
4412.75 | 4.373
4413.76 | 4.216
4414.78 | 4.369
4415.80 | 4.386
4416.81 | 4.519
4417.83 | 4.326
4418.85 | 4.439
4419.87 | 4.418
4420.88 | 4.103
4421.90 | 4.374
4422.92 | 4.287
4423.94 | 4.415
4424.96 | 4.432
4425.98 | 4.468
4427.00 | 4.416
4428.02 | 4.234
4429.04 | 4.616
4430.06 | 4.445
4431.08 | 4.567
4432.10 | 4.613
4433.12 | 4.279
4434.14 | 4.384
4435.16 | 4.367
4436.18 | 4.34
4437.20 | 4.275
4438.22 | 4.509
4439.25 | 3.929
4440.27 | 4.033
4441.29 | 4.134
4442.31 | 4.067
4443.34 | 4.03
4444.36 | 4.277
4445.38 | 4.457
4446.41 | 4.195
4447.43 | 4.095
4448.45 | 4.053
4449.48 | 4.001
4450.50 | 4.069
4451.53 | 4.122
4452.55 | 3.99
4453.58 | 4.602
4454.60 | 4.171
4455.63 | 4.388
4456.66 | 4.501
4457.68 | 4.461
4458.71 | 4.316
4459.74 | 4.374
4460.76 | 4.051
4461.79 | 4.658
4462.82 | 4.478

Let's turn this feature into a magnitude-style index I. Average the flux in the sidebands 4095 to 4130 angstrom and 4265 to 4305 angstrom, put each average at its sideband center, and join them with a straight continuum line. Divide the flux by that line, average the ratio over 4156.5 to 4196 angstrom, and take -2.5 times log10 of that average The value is 0.14 mag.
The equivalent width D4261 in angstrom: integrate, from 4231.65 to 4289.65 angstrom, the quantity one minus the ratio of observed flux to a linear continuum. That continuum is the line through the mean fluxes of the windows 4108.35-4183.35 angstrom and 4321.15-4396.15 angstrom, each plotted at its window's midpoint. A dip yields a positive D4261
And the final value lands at 8.2 angstrom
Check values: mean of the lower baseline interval 4.9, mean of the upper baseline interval 5.47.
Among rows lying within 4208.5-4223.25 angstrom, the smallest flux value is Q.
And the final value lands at 3.712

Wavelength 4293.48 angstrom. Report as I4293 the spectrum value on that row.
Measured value 4.604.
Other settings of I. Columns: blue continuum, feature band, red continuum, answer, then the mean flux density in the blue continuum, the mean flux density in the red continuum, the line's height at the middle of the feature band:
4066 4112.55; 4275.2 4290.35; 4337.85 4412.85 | 0.17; 5.33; 5.23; 5.26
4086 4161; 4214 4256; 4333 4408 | 0.18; 5.2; 5.33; 5.26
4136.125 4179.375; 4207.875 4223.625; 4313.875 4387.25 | 0.15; 4.65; 5.54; 4.92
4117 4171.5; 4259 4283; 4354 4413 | 0.12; 4.9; 4.96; 4.93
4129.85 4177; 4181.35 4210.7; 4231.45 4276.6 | 0.05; 4.72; 4.44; 4.6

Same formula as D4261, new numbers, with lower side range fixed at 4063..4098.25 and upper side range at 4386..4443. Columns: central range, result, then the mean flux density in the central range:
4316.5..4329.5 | -1.9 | 5.33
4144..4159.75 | 1.2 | 4.63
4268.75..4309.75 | 1.3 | 4.56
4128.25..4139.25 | -0.1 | 5.11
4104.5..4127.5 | -1.8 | 5.49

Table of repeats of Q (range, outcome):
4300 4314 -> 4.393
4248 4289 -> 4.071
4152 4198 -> 4.053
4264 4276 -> 4.08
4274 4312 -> 4.066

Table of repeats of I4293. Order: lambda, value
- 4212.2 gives 4.337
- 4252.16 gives 4.42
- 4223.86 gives 4.798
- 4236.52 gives 4.285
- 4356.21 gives 5.998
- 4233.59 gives 4.206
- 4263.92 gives 4.452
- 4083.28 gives 5.463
